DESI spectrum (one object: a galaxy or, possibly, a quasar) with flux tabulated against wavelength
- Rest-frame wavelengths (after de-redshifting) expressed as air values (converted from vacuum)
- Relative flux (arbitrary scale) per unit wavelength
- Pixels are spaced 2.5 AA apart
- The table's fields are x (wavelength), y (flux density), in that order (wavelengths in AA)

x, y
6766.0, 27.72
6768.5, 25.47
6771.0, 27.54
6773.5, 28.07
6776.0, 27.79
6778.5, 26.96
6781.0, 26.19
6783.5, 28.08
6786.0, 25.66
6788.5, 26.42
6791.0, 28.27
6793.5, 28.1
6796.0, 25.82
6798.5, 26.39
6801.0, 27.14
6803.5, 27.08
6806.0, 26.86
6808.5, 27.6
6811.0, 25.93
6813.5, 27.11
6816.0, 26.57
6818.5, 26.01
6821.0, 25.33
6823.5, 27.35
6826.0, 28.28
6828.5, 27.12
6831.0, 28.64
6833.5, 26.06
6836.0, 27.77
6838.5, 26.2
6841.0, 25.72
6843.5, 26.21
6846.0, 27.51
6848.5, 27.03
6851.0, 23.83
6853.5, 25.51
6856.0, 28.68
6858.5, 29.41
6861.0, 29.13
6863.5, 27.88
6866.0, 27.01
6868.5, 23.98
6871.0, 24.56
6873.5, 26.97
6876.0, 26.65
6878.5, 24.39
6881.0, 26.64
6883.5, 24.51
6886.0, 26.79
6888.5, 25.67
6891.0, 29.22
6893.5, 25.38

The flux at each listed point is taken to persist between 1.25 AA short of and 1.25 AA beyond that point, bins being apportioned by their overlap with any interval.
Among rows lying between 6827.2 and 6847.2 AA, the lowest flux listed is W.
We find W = 25.72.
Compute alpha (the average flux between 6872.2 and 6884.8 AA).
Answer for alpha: 25.8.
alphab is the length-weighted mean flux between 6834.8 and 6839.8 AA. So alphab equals 27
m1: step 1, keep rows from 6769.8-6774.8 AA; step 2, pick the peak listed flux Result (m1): 28.07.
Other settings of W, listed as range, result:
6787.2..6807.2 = 25.82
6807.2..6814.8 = 25.93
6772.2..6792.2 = 25.66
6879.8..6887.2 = 24.51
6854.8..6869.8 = 23.98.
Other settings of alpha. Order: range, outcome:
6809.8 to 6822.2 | 26.2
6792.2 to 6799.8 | 26.8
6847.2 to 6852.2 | 25.5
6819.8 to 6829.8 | 27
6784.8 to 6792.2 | 26.8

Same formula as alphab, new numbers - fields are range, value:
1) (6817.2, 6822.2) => 25.7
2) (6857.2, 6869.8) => 27.5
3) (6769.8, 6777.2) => 27.8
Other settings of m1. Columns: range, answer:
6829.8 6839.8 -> 28.64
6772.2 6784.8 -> 28.08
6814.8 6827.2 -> 28.28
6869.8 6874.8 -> 26.97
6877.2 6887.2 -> 26.79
